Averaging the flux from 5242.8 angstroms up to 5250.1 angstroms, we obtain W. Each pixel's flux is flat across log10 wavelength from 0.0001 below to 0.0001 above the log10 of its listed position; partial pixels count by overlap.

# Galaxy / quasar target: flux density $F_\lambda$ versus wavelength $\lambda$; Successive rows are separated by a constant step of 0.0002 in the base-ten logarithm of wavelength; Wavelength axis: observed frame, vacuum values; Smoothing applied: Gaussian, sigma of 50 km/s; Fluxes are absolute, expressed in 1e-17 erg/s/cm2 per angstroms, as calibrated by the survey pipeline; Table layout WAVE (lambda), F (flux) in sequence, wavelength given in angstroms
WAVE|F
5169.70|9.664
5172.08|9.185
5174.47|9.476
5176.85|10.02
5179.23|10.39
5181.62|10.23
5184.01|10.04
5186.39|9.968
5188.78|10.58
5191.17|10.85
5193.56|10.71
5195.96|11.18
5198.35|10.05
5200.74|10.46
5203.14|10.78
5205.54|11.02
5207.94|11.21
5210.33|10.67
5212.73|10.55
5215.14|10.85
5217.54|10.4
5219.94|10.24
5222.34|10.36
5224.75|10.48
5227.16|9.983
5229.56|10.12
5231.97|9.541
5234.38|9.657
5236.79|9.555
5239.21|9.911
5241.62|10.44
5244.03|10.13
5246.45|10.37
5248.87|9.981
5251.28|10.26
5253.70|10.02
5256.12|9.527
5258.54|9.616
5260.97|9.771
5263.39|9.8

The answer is 10.2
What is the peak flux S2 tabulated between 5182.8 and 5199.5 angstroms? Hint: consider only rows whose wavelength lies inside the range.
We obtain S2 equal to 11.18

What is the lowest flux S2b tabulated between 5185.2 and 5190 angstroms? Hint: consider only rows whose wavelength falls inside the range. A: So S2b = 9.968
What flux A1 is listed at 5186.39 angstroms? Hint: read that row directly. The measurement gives 9.968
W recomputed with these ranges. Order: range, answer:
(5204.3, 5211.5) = 11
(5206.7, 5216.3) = 10.8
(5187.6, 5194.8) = 10.7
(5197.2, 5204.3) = 10.4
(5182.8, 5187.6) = 10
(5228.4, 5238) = 9.71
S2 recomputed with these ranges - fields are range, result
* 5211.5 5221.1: 10.85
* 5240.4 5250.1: 10.44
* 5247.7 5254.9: 10.26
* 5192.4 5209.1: 11.21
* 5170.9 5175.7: 9.476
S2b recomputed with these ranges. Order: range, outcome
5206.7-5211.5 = 10.67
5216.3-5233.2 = 9.541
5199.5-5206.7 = 10.46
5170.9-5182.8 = 9.185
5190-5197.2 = 10.71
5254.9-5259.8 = 9.527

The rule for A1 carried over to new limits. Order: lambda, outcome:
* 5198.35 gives 10.05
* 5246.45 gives 10.37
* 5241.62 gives 10.44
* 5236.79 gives 9.555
